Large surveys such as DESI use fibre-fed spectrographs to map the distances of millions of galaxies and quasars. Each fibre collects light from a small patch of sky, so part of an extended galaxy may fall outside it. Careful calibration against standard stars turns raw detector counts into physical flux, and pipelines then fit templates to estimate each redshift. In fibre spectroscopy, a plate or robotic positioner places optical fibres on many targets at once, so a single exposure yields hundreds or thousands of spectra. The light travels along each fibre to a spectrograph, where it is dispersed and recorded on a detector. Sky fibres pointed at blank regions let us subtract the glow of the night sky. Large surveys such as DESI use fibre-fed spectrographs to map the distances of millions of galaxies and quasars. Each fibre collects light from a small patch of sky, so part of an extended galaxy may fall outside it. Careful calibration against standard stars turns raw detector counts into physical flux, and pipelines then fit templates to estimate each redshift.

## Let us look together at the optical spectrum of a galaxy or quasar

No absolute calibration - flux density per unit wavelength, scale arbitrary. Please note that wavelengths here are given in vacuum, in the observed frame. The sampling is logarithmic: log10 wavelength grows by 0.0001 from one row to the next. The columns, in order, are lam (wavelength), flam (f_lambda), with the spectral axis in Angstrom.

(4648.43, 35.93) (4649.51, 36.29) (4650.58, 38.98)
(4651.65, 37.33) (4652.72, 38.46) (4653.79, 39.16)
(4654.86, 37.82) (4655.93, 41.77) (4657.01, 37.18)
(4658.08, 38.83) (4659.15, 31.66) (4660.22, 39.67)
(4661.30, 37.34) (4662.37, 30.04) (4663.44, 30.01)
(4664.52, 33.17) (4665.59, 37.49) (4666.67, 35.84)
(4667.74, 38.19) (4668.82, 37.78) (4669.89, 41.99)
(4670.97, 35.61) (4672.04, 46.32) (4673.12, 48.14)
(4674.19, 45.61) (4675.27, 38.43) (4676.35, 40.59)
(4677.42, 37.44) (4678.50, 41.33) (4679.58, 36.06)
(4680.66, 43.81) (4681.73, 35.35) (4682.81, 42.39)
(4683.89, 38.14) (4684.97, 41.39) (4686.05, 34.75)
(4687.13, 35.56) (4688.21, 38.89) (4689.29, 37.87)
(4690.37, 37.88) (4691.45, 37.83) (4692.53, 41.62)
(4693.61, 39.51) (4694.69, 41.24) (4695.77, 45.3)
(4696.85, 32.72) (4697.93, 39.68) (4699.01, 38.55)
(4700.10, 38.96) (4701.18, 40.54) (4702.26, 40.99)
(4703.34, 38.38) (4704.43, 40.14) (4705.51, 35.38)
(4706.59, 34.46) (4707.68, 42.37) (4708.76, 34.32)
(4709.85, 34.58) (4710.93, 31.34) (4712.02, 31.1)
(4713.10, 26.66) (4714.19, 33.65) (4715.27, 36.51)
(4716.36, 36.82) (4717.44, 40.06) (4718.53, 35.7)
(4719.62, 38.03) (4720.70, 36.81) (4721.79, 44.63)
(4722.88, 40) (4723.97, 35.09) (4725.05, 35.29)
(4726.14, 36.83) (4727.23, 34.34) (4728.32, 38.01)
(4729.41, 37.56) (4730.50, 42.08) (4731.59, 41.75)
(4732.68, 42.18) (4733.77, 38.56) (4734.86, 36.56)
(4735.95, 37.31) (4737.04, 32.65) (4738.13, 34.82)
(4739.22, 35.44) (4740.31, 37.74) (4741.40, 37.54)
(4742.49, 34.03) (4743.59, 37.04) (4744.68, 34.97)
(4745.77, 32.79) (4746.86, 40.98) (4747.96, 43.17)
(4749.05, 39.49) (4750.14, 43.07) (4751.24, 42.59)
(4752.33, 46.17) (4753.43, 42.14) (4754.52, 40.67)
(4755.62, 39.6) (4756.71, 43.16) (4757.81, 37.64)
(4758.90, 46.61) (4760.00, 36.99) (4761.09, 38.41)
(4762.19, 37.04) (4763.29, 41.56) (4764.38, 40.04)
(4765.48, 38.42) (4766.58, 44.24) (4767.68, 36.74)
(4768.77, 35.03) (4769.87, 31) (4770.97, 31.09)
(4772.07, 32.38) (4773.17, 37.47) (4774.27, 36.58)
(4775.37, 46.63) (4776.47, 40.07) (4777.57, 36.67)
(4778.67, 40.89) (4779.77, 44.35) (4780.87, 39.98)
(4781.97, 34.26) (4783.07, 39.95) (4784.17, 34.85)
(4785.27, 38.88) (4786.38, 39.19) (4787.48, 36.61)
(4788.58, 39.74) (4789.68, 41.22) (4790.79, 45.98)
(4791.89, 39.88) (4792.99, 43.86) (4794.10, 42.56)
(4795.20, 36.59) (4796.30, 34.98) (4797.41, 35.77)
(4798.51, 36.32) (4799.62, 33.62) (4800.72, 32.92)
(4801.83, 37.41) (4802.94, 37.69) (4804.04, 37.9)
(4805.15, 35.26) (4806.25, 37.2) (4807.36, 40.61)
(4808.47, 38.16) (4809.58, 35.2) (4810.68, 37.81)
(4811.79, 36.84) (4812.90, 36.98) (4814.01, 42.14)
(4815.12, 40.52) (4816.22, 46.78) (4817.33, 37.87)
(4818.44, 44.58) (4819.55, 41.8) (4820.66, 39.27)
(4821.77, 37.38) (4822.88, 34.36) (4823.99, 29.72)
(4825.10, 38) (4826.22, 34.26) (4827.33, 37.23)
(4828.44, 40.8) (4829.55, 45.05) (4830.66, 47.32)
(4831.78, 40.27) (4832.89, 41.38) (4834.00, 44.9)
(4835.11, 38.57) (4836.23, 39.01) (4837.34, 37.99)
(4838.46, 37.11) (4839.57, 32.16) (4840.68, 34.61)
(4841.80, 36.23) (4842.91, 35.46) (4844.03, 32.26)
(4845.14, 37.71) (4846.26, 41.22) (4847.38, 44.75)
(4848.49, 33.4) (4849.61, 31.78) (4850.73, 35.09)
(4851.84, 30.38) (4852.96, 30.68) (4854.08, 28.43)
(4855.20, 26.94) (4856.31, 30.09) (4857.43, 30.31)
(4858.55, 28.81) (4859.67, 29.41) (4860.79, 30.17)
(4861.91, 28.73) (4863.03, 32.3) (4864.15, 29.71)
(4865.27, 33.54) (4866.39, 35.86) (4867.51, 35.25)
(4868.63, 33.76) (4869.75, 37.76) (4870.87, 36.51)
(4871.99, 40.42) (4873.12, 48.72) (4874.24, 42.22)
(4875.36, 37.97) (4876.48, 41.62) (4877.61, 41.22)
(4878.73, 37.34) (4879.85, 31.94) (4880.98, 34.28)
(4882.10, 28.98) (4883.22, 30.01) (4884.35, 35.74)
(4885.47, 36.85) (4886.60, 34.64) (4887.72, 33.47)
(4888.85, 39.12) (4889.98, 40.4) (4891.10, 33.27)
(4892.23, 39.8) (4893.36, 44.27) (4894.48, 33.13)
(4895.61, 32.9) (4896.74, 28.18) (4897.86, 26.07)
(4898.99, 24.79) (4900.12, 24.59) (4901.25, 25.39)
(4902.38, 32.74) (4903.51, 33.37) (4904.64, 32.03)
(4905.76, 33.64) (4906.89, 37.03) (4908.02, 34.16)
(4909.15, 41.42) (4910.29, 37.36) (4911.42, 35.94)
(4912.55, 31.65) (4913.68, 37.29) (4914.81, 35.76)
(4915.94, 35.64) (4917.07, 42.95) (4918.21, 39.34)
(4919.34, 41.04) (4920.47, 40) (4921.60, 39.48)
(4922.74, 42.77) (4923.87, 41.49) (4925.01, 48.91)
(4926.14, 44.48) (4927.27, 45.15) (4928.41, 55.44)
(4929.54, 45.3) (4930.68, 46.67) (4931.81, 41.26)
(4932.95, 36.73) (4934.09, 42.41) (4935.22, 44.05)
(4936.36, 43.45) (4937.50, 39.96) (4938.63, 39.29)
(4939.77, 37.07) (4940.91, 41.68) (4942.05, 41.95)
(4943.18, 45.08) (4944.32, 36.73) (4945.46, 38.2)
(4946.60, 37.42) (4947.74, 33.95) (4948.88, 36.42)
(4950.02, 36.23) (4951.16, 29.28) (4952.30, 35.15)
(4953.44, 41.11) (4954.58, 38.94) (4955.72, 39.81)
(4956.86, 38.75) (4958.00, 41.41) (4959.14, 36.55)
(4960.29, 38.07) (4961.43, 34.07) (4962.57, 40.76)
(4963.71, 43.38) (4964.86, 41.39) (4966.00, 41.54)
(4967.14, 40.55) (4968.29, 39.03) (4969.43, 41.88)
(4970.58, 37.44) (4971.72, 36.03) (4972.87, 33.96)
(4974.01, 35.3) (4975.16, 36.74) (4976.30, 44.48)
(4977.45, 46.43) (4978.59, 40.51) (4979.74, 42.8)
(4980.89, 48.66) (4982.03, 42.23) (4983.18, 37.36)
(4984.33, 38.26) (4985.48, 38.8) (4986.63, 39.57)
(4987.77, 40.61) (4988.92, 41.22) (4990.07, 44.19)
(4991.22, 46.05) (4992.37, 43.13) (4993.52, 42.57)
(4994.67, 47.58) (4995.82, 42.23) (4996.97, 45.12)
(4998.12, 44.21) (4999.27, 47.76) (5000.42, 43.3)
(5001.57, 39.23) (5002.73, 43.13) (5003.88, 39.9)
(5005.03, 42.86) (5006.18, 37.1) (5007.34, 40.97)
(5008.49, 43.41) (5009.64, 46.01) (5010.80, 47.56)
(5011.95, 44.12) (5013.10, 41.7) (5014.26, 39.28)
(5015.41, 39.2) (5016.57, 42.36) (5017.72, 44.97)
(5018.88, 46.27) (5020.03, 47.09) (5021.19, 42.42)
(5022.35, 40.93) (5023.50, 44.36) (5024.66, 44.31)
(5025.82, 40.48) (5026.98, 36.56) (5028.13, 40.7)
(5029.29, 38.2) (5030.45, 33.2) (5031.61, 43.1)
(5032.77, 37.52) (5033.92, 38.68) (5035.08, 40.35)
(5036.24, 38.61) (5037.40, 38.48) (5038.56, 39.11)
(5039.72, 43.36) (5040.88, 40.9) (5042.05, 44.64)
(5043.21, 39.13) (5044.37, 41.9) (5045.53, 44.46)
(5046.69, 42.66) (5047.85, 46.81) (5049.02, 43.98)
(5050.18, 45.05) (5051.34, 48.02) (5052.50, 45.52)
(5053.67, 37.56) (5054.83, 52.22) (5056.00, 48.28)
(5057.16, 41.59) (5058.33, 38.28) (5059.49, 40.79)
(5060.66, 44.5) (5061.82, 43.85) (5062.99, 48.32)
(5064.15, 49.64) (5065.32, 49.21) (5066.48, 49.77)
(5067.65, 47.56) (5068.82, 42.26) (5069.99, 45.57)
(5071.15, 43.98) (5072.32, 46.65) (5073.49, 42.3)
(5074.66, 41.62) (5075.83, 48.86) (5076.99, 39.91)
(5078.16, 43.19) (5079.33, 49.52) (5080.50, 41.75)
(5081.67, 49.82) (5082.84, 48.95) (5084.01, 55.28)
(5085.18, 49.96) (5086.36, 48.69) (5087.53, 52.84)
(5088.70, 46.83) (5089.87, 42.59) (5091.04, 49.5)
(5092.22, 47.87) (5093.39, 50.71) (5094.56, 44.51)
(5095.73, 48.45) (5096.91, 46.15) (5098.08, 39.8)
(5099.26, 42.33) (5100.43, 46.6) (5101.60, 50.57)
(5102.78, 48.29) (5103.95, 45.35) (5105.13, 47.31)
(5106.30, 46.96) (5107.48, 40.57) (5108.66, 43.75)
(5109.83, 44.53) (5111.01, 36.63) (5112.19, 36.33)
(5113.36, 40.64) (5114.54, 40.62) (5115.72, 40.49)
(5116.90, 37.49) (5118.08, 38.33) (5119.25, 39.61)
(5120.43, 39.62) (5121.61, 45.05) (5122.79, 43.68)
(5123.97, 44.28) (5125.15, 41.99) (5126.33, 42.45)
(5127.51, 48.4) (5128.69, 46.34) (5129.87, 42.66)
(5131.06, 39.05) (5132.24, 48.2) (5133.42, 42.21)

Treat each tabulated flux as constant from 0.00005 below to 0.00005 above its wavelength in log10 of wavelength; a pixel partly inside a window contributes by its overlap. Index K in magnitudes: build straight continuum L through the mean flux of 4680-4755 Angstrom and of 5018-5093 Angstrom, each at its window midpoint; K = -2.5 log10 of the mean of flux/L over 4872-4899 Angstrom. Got 0.14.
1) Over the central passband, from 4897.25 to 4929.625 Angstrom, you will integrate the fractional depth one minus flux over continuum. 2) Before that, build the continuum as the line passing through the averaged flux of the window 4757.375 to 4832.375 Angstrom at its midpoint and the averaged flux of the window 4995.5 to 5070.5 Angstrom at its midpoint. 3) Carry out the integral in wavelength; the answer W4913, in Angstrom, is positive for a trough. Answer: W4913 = 2.8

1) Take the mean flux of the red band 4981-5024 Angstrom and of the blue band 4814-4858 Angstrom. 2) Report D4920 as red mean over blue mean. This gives 1.15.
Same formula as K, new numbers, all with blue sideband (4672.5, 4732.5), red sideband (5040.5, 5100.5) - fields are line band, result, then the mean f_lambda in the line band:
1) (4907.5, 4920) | 0.13 mag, 37.5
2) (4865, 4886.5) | 0.13 mag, 36.8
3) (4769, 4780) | 0.06 mag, 37.4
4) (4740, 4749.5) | 0.05 mag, 37.5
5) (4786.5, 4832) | 0.05 mag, 38.7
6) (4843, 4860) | 0.25 mag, 32.9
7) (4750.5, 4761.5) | -0.06 mag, 41.5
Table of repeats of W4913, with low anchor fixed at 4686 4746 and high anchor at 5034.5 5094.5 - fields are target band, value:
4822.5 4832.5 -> 0.3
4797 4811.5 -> 1.0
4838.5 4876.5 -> 5.6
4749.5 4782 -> -0.9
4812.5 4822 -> -0.3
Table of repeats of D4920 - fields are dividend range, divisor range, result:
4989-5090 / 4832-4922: 1.25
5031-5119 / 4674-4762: 1.16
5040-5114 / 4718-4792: 1.17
